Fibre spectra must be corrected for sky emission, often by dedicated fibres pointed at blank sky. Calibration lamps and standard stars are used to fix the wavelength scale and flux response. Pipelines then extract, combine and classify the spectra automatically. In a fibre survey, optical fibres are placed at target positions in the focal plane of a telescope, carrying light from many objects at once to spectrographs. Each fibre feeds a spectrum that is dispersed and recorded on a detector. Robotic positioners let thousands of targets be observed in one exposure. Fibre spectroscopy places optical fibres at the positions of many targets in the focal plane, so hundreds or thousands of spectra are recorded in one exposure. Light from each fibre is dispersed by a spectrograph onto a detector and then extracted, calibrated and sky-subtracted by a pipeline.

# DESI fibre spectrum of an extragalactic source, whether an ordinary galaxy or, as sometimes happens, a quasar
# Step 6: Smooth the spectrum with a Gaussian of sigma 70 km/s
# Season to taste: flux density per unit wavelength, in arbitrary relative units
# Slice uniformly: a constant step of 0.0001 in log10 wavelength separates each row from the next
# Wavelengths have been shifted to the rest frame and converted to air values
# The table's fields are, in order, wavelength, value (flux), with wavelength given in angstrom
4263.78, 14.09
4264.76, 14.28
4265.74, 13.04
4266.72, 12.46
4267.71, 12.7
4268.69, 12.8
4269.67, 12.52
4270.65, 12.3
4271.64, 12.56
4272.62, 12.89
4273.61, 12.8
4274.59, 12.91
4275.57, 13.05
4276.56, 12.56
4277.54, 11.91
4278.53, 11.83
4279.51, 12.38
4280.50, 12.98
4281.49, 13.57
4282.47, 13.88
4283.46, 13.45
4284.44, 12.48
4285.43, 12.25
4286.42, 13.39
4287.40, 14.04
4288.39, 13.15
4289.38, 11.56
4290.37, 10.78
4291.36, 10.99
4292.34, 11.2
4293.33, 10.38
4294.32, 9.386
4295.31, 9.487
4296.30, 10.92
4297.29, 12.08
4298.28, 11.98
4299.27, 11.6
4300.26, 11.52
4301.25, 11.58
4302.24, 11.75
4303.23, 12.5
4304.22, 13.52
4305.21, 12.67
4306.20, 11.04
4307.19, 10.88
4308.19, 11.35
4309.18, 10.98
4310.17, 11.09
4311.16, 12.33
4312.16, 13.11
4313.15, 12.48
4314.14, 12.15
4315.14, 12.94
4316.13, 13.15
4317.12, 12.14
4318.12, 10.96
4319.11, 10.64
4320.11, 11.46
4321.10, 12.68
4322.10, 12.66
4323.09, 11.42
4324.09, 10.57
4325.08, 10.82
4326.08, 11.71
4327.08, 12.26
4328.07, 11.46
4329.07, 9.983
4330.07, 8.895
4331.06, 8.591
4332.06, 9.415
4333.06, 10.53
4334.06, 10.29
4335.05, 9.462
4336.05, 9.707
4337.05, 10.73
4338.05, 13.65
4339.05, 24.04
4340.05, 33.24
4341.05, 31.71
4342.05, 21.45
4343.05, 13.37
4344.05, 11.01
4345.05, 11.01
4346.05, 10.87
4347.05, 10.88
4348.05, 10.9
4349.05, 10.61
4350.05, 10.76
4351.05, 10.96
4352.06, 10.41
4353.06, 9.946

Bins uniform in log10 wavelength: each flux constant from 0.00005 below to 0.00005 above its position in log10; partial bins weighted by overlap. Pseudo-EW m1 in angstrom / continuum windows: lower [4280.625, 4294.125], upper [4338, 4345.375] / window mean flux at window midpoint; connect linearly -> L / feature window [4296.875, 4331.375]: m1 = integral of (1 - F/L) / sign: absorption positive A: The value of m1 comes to 9.68 angstrom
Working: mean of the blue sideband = 12.3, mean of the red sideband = 20.5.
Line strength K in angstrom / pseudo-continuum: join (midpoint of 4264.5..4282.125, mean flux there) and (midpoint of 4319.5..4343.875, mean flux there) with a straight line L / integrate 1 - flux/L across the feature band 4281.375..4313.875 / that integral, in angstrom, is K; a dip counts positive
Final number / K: 3.1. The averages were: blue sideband 12.7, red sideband 13.7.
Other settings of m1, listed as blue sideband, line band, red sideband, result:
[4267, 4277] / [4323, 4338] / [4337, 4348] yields 5.6 angstrom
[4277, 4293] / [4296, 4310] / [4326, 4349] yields 1.2 angstrom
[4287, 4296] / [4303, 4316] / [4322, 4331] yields -1.3 angstrom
